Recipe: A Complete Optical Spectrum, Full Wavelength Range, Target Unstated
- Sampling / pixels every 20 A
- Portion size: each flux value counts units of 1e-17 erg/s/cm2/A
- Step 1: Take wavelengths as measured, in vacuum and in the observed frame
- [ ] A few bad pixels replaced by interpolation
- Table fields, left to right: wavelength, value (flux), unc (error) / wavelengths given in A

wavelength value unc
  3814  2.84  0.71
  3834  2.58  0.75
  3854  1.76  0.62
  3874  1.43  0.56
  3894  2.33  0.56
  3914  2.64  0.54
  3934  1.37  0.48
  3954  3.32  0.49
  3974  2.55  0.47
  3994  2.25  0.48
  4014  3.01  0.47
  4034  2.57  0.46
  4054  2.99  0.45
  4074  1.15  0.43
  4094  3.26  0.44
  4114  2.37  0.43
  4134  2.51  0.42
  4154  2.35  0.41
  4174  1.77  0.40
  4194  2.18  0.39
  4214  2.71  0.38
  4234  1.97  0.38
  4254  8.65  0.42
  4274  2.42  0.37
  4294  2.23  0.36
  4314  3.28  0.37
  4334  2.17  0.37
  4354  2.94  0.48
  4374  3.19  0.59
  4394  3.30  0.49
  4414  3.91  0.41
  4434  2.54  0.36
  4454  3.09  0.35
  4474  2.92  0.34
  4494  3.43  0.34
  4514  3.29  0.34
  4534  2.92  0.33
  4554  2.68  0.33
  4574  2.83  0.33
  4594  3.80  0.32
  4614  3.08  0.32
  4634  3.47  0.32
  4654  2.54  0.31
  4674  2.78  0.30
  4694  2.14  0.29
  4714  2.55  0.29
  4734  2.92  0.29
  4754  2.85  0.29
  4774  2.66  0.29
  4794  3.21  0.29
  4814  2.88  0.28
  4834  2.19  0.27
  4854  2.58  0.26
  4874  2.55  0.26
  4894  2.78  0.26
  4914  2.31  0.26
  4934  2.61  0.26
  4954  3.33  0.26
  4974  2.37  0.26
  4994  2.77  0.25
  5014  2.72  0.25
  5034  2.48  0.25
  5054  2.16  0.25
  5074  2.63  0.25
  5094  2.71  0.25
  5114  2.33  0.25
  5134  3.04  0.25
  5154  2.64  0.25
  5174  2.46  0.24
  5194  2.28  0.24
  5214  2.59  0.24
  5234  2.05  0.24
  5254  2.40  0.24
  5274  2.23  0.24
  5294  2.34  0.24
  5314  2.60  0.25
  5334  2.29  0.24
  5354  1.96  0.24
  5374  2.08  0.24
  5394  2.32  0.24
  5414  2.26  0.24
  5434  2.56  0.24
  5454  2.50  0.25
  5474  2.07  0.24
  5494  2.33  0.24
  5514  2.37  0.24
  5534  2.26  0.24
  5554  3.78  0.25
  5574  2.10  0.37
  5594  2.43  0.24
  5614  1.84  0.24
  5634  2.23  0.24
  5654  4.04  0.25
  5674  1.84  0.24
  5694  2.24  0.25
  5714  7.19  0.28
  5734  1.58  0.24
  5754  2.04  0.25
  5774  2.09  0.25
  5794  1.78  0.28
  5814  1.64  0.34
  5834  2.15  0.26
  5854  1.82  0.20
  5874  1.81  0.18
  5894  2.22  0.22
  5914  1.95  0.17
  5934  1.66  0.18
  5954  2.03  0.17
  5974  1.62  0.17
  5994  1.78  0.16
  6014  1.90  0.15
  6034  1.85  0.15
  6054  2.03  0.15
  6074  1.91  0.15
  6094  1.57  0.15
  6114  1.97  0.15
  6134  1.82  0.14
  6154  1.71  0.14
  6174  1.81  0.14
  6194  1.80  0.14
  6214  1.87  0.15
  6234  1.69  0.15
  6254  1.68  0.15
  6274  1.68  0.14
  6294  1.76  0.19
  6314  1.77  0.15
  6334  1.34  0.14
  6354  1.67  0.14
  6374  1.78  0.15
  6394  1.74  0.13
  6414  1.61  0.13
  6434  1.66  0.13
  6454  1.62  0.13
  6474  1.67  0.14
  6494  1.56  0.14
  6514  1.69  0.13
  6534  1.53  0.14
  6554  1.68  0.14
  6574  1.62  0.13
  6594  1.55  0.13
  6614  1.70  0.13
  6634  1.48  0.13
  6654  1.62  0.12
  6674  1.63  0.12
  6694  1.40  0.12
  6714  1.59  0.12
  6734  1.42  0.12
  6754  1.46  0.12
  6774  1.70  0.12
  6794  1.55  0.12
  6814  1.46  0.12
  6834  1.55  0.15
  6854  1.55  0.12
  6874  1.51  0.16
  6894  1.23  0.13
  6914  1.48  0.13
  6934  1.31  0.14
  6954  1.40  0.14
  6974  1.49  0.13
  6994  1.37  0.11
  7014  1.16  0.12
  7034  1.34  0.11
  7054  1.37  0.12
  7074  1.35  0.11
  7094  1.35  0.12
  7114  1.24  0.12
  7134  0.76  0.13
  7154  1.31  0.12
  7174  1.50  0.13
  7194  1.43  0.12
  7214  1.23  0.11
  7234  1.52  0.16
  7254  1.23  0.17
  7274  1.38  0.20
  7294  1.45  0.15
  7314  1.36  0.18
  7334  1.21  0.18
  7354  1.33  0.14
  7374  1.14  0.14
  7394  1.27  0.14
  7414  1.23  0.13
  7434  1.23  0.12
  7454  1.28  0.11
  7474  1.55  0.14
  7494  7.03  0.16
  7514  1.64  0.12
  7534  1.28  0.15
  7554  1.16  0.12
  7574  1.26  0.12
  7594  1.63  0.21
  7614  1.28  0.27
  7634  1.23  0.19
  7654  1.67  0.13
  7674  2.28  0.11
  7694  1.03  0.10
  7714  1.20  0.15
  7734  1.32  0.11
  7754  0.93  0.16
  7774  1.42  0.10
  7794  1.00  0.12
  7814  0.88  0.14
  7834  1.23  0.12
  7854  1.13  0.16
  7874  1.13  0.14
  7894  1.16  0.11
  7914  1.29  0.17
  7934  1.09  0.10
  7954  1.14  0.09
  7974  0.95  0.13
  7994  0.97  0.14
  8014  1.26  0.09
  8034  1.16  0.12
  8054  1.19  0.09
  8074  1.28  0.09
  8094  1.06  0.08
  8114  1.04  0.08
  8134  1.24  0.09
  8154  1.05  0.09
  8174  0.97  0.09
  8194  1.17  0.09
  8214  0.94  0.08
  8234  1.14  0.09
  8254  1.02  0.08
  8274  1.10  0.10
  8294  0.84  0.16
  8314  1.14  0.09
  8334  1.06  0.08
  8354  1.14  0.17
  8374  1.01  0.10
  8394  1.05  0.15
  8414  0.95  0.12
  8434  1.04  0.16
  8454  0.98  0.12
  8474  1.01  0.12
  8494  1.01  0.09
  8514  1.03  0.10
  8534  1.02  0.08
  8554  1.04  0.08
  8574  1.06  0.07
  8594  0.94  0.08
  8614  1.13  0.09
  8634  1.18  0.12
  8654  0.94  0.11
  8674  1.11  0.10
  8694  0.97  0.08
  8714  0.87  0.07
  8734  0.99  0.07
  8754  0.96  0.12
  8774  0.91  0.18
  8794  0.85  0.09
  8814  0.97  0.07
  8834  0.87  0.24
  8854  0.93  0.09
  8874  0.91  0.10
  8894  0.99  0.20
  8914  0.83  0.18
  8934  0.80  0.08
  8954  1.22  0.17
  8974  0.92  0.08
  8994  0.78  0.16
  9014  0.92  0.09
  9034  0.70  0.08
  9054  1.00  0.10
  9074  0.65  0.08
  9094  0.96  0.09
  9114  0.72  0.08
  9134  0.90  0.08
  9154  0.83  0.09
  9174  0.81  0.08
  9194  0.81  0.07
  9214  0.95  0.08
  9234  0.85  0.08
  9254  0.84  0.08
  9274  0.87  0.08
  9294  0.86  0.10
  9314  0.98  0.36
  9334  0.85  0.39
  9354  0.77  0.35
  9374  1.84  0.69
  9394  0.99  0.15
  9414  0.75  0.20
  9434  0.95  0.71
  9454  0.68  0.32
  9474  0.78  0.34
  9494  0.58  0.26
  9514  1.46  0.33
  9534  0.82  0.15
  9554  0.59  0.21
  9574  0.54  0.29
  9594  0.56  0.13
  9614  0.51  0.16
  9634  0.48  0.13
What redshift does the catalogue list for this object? 0.141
